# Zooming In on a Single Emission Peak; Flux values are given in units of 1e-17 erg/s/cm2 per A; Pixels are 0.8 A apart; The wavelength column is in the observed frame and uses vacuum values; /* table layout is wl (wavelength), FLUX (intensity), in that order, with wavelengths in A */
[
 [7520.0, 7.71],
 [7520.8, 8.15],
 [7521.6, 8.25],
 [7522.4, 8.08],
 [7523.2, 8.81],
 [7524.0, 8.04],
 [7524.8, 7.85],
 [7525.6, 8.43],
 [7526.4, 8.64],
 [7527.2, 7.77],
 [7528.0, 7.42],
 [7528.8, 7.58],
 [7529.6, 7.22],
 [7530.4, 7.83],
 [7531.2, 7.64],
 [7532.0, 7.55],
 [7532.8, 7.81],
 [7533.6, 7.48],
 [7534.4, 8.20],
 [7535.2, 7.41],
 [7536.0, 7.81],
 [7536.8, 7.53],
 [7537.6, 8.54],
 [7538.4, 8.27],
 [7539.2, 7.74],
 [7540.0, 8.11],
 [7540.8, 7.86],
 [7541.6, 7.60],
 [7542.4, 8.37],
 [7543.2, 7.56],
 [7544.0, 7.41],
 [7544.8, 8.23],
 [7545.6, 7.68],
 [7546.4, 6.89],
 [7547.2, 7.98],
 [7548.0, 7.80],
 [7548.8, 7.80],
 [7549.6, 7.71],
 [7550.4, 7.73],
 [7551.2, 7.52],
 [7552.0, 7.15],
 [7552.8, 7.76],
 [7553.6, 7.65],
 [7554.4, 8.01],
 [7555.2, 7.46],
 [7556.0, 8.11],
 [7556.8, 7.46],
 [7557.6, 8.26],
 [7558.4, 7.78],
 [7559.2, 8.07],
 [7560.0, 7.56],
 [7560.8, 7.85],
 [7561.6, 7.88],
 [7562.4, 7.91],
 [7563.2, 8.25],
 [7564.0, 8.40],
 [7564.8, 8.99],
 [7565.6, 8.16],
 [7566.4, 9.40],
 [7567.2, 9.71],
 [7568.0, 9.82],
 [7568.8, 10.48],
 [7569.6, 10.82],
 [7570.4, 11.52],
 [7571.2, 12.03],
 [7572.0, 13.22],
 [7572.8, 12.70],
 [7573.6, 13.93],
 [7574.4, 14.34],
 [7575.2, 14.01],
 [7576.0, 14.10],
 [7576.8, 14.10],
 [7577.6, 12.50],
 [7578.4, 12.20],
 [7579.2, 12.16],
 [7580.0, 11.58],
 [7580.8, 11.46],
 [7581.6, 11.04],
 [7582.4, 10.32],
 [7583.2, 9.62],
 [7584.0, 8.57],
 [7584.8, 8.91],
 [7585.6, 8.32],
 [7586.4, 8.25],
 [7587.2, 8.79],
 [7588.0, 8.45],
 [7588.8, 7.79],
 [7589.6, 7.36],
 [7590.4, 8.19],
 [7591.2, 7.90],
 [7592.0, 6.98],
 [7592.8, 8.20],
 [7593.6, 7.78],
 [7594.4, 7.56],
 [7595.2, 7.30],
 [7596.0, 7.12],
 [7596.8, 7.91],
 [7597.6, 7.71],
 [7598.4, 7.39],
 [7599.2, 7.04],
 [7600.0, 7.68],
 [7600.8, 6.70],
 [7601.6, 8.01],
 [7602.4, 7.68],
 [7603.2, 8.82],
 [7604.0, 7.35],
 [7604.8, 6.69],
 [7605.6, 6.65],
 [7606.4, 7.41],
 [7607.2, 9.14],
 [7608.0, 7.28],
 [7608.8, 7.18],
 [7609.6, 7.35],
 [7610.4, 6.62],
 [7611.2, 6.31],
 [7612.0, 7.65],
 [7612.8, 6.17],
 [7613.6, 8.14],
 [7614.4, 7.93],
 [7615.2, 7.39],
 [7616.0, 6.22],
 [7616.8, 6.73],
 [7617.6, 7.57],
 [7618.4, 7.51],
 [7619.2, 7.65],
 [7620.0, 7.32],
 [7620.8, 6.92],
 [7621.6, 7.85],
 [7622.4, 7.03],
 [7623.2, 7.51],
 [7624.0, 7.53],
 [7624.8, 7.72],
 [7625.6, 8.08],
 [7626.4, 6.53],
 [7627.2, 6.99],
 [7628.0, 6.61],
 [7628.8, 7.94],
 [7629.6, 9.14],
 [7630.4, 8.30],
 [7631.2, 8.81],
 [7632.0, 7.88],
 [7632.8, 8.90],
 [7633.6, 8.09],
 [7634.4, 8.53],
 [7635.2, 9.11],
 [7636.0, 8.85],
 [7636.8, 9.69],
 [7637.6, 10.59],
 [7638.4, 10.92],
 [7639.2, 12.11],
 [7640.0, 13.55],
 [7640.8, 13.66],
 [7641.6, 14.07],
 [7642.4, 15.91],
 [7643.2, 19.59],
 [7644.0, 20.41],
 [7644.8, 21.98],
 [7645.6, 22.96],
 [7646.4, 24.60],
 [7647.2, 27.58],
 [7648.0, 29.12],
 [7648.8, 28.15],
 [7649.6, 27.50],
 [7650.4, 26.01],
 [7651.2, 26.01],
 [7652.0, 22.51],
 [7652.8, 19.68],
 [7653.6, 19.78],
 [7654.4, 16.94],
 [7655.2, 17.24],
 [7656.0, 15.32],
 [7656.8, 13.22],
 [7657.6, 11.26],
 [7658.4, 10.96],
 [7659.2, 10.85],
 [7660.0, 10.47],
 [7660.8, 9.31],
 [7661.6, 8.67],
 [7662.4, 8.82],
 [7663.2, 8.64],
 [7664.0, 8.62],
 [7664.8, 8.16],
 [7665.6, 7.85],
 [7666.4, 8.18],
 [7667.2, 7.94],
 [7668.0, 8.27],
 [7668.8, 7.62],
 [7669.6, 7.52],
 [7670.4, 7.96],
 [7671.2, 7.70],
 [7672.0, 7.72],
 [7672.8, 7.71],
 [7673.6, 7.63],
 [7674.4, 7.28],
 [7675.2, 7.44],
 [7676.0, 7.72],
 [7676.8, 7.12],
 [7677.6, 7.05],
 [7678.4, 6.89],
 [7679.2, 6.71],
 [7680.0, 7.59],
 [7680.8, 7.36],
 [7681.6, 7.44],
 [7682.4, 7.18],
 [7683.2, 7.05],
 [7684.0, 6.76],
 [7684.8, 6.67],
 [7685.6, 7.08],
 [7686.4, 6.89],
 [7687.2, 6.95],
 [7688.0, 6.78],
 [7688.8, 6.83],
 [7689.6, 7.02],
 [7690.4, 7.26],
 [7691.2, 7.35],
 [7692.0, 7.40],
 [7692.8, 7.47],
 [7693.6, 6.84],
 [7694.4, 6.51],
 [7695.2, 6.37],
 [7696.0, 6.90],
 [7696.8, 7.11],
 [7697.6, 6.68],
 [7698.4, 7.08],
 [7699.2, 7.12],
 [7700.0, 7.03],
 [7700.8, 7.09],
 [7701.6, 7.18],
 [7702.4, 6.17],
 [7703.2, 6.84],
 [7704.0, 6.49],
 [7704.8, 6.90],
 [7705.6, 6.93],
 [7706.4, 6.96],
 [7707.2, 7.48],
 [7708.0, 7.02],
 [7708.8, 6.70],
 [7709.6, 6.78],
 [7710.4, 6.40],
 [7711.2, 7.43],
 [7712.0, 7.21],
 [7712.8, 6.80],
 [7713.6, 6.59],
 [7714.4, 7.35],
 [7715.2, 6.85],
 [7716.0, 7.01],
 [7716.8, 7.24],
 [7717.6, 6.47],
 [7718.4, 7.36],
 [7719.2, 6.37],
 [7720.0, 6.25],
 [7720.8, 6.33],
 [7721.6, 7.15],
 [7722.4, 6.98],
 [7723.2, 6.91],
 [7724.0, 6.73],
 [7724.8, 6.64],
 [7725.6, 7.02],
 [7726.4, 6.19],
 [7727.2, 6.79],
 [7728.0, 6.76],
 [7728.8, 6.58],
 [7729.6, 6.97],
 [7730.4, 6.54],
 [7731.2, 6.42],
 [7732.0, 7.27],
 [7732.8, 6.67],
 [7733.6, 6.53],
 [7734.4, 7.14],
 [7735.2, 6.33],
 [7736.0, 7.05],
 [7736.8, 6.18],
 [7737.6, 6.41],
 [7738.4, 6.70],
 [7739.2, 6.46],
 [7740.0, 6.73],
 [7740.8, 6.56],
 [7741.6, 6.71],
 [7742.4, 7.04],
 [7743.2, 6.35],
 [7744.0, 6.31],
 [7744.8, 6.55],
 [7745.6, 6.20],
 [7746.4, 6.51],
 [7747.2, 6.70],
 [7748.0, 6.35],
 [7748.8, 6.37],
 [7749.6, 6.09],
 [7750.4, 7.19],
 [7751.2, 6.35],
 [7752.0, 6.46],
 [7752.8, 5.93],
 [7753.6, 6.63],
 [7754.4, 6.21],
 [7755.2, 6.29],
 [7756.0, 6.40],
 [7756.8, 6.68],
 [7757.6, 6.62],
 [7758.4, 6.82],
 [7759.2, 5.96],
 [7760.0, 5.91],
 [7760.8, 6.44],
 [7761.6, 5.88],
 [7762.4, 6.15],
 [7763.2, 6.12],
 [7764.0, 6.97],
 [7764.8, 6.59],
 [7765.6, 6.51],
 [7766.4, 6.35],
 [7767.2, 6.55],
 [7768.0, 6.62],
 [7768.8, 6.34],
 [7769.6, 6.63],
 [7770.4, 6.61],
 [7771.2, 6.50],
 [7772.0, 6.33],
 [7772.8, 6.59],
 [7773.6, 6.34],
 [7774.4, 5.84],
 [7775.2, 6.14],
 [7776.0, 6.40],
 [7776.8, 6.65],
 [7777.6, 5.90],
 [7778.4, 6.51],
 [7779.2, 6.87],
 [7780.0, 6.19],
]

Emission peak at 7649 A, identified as [O III]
